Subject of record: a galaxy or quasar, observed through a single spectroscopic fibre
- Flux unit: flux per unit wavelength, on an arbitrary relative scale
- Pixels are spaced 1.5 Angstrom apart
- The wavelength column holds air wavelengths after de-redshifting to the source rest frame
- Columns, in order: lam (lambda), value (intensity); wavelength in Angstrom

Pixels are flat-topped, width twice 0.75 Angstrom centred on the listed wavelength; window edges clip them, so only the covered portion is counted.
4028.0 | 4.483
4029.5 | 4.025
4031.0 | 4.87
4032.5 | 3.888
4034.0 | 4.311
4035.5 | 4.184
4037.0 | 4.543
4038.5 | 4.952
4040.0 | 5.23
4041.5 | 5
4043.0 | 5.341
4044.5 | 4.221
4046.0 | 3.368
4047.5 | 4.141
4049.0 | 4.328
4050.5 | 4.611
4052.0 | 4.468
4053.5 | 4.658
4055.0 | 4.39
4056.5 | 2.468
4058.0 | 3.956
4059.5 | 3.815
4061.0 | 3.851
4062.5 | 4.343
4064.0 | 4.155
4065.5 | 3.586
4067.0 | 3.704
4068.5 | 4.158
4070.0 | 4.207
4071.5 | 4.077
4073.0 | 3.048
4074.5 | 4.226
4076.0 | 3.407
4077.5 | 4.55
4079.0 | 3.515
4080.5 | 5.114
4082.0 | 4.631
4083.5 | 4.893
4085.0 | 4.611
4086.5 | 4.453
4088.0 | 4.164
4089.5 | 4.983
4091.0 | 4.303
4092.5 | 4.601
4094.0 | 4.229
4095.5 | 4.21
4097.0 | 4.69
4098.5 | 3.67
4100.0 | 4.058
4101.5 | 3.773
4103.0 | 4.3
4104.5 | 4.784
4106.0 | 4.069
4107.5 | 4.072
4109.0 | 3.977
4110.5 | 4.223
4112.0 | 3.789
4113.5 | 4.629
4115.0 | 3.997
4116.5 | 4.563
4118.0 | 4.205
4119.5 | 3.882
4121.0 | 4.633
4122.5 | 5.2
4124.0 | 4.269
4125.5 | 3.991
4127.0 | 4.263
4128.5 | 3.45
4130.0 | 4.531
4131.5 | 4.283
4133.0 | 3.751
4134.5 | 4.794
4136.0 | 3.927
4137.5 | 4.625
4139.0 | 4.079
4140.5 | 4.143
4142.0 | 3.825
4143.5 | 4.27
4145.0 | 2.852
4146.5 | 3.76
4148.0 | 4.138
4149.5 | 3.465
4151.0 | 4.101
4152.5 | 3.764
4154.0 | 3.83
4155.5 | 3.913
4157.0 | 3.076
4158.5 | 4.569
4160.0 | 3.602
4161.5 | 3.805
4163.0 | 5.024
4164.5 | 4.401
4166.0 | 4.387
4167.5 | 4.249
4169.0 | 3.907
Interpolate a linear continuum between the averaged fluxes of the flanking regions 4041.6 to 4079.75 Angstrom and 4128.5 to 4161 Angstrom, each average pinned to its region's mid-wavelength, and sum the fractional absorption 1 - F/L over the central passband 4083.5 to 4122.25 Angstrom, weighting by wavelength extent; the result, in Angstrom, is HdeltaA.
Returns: -2.93 Angstrom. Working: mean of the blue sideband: 4.04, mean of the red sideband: 3.95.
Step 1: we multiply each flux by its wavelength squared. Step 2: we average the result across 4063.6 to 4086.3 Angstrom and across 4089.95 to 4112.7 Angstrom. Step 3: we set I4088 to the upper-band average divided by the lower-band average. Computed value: 1.03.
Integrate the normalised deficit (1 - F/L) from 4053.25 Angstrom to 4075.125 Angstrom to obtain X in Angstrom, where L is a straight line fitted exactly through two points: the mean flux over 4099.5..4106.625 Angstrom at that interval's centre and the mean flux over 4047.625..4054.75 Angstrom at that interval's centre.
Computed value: 2.6 Angstrom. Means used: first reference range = 4.47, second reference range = 4.2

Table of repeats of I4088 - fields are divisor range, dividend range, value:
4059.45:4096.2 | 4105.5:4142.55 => 1.02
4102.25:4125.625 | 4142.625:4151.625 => 0.89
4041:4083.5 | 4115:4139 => 1.07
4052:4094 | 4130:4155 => 0.99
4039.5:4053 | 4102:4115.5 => 0.96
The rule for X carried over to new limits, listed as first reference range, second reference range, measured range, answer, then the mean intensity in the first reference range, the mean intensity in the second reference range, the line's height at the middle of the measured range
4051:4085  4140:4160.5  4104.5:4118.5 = -0.96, 4.07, 3.81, 3.93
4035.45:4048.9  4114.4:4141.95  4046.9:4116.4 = 3.76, 4.56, 4.25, 4.42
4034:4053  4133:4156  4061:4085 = 1.33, 4.53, 3.96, 4.36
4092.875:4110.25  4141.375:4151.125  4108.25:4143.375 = -2.45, 4.18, 3.75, 3.95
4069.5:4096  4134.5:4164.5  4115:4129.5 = -0.57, 4.29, 3.97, 4.1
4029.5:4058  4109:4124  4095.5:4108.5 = 0.47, 4.37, 4.32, 4.33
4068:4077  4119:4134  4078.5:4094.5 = -2.25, 3.86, 4.24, 3.96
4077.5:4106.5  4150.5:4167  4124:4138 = 0.02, 4.38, 4.05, 4.18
